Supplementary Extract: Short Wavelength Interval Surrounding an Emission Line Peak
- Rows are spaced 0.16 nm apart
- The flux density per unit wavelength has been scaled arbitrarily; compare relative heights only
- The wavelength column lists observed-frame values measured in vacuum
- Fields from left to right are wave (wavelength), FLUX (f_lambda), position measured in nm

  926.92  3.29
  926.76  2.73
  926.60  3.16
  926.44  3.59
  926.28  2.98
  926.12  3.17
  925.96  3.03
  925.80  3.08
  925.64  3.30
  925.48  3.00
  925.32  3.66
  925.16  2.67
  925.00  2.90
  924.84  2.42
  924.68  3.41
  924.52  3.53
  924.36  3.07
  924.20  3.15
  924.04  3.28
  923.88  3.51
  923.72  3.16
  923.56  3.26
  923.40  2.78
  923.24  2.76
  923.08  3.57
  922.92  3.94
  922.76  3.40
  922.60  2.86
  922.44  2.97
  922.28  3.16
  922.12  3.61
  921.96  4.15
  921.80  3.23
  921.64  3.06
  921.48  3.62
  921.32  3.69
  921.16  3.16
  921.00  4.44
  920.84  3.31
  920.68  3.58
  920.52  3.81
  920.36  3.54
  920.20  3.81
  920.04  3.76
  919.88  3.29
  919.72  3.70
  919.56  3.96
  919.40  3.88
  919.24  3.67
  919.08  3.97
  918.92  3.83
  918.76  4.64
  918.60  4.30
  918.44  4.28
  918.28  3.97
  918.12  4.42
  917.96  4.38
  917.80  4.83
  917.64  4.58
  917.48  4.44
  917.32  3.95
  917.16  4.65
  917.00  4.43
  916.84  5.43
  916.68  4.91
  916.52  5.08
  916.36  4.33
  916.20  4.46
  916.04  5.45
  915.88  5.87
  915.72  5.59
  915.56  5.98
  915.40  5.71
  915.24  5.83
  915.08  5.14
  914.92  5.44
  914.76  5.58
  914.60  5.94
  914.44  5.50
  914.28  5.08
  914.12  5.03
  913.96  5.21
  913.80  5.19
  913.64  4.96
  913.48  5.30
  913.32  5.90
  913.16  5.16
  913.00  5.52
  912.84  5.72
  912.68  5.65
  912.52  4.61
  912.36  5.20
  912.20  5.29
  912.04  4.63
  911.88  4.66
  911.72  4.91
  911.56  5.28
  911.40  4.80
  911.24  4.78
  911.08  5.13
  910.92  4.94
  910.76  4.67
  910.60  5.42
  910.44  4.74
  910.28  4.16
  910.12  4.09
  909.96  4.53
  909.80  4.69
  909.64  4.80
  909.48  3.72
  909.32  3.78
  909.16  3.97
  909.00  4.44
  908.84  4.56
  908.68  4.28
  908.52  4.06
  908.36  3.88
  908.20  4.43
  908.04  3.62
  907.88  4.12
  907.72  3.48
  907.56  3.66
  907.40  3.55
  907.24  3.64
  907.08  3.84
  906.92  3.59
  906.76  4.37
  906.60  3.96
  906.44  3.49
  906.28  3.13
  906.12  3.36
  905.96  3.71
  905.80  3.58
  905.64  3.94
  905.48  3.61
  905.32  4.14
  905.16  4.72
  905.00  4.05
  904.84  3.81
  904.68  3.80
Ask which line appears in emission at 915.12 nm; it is Mg II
